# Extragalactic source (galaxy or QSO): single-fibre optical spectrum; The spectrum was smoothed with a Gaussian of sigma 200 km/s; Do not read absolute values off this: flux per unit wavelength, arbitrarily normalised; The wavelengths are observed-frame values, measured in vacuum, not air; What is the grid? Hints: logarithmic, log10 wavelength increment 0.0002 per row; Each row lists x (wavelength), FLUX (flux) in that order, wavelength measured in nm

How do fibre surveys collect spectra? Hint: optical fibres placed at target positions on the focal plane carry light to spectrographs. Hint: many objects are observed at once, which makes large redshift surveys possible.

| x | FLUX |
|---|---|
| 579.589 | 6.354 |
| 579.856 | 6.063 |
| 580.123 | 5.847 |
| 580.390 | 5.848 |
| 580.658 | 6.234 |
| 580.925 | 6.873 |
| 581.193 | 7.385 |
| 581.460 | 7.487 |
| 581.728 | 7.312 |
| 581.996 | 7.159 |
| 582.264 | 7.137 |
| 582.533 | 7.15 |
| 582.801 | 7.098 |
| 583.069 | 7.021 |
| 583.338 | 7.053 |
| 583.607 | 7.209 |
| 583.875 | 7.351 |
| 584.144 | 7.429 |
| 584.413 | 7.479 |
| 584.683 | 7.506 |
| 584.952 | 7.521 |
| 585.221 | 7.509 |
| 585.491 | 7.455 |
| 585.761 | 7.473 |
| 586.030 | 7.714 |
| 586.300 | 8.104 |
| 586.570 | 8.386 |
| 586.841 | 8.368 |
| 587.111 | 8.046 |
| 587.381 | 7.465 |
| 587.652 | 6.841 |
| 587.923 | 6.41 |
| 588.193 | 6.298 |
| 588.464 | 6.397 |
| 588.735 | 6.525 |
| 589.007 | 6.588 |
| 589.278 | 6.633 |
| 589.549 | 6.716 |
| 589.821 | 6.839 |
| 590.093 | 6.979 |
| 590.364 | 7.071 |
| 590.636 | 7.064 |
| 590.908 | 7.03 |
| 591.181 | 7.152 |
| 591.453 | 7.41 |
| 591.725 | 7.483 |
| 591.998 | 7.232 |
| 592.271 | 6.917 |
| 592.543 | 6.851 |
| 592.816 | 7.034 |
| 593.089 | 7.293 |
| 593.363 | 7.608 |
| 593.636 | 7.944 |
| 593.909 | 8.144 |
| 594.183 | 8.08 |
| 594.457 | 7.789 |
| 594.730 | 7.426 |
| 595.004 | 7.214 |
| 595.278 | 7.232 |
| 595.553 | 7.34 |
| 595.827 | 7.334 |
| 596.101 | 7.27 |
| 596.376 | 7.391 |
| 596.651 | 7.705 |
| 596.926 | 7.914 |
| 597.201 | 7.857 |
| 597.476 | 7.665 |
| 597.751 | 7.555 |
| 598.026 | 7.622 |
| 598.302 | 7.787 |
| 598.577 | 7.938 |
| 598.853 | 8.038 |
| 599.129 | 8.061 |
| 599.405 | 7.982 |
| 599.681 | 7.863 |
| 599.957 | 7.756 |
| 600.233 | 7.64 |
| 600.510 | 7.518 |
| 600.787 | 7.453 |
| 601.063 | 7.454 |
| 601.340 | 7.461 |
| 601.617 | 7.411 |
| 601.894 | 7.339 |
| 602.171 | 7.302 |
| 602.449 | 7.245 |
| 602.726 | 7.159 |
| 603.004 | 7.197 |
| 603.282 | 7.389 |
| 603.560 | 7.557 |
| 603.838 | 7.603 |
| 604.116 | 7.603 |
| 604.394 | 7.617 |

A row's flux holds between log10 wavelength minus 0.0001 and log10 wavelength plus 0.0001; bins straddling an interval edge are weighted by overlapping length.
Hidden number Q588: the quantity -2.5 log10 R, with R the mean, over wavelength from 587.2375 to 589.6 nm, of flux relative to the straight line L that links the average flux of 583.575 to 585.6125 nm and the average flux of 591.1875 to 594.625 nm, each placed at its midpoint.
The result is 0.123 mag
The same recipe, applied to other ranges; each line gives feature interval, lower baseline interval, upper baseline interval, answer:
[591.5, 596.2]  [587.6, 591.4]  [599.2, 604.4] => -0.06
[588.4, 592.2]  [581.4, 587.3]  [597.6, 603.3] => 0.09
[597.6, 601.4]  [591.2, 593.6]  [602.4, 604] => -0.06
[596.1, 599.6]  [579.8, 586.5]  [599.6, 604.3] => -0.05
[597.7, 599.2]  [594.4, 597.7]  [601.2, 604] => -0.05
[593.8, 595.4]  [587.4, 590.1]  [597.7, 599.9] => -0.04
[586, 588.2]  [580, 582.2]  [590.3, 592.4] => -0.08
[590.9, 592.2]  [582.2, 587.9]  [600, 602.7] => 0.03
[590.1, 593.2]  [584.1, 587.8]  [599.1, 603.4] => 0.07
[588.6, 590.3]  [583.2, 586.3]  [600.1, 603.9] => 0.11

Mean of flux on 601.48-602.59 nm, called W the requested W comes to 7.33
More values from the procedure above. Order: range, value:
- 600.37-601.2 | 7.47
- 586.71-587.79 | 7.67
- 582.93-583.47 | 7.04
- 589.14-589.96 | 6.73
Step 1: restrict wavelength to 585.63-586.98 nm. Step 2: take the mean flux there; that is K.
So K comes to 8.01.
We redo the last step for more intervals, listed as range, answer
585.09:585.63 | 7.47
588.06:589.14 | 6.45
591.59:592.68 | 7.12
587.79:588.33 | 6.36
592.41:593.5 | 7.19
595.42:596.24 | 7.32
